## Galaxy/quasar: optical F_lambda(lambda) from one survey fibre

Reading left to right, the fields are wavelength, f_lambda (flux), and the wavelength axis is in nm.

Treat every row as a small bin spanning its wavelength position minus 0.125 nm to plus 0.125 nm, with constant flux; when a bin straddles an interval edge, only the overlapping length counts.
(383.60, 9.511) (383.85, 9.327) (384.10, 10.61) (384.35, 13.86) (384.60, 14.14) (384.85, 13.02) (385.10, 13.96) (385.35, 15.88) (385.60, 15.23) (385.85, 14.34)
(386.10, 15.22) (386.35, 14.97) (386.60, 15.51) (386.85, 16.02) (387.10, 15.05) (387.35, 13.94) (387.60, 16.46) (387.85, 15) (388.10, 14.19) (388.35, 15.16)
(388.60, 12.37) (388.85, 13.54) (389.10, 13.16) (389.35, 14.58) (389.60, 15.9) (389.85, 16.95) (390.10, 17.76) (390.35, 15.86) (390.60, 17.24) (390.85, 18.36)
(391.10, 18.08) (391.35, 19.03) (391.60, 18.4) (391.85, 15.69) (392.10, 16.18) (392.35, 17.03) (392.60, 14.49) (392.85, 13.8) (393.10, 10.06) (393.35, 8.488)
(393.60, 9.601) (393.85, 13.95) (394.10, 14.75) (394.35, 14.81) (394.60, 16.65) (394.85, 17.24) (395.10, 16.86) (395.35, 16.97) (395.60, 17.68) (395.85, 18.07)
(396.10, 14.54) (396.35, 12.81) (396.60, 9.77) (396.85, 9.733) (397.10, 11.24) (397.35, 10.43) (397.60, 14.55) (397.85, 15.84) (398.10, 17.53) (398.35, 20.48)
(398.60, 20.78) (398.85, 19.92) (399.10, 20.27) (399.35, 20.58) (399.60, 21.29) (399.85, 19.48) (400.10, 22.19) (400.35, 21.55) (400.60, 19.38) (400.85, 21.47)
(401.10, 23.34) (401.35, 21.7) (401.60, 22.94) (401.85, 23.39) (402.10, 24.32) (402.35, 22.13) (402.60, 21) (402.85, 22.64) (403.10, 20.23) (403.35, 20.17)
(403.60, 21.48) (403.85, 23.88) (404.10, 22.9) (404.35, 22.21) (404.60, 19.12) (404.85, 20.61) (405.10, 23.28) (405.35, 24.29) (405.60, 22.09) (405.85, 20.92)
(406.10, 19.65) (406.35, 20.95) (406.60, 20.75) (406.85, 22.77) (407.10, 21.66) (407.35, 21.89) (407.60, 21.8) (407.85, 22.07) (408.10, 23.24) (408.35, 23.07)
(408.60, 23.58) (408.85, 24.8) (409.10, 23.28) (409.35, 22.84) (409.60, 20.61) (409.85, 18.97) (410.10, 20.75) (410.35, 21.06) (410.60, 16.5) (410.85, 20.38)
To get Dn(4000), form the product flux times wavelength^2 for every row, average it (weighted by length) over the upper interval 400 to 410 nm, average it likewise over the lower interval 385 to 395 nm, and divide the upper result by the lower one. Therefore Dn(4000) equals 1.6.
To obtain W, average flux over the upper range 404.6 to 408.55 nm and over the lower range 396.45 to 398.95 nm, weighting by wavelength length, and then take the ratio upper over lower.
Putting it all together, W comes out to 1.46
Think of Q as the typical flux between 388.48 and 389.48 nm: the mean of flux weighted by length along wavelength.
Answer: 13.4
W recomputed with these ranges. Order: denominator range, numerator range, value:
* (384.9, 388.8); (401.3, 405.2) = 1.48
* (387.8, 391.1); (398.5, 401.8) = 1.37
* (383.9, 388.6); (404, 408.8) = 1.52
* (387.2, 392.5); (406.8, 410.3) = 1.39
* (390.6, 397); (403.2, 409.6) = 1.48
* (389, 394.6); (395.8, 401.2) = 1.15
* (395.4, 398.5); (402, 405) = 1.50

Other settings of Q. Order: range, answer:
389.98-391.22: 17.5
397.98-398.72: 19.6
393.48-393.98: 11.8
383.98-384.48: 12.3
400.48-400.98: 20.5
